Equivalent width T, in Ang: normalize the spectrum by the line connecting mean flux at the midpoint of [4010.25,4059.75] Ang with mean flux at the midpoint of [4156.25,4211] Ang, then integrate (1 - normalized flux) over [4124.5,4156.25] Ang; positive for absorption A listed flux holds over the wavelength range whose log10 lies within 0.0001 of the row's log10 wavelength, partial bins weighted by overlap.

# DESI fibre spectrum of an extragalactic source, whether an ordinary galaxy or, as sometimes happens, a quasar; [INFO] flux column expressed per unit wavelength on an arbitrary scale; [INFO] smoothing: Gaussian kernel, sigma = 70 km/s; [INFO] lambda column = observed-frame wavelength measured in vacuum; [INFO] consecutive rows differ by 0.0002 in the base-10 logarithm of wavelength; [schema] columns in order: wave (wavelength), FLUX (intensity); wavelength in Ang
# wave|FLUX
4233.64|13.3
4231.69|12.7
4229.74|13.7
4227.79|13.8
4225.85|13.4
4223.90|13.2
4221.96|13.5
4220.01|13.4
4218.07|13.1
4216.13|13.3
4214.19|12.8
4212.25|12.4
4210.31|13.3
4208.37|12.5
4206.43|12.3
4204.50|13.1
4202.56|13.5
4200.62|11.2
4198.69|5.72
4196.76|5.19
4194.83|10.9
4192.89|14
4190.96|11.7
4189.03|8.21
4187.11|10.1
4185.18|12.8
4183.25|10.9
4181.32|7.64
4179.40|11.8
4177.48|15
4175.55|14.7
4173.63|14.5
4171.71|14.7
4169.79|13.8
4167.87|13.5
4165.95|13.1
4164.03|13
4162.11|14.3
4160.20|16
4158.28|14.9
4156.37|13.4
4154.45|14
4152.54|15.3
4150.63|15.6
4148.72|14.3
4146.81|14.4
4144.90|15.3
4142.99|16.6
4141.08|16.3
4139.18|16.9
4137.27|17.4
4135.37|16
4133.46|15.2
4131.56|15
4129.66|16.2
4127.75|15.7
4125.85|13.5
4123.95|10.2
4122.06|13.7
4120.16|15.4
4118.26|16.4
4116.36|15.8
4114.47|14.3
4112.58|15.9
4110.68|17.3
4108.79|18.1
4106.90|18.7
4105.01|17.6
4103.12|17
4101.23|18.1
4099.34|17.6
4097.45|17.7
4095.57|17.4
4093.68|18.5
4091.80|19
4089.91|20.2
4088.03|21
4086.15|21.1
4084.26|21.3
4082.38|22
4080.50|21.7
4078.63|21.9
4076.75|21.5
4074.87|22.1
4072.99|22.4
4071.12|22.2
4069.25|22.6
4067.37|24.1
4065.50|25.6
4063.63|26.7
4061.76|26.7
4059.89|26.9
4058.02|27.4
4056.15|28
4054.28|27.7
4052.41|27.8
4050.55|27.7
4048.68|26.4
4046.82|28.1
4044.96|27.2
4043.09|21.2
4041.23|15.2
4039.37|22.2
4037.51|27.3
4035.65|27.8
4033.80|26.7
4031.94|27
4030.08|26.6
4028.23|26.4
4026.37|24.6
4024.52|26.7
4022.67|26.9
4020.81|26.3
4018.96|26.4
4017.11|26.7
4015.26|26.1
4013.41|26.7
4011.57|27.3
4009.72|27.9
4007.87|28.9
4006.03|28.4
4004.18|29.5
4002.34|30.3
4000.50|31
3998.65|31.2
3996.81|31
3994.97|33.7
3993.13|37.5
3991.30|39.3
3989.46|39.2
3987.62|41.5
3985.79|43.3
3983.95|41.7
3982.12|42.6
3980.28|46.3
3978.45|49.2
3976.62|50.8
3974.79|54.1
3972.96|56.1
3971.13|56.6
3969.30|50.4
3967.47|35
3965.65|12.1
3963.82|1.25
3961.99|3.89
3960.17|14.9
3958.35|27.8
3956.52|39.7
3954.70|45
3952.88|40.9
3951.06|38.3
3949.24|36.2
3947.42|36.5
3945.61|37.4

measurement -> 1.7 Ang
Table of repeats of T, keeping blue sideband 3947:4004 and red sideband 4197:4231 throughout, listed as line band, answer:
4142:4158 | 3.4 Ang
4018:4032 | 2.3 Ang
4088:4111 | 5.6 Ang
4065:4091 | 4.2 Ang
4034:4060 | 3.1 Ang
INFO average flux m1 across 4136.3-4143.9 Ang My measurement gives 16.8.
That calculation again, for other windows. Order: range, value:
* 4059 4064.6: 26.8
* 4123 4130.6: 13.9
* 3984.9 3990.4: 41.3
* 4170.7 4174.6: 14.6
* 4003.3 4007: 28.9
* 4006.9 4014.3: 27.7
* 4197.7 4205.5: 10.9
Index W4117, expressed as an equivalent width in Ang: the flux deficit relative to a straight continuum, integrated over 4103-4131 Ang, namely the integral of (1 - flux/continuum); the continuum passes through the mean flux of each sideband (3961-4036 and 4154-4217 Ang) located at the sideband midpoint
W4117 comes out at 5.93 Ang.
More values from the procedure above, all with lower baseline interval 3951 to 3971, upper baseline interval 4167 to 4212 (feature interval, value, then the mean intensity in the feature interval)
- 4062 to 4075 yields -2.0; 23.9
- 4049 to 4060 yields -2.9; 27.5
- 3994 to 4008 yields -2.6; 30.6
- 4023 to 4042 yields -1.4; 25.2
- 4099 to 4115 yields 0.6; 17.2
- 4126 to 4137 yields 0.4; 15.6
